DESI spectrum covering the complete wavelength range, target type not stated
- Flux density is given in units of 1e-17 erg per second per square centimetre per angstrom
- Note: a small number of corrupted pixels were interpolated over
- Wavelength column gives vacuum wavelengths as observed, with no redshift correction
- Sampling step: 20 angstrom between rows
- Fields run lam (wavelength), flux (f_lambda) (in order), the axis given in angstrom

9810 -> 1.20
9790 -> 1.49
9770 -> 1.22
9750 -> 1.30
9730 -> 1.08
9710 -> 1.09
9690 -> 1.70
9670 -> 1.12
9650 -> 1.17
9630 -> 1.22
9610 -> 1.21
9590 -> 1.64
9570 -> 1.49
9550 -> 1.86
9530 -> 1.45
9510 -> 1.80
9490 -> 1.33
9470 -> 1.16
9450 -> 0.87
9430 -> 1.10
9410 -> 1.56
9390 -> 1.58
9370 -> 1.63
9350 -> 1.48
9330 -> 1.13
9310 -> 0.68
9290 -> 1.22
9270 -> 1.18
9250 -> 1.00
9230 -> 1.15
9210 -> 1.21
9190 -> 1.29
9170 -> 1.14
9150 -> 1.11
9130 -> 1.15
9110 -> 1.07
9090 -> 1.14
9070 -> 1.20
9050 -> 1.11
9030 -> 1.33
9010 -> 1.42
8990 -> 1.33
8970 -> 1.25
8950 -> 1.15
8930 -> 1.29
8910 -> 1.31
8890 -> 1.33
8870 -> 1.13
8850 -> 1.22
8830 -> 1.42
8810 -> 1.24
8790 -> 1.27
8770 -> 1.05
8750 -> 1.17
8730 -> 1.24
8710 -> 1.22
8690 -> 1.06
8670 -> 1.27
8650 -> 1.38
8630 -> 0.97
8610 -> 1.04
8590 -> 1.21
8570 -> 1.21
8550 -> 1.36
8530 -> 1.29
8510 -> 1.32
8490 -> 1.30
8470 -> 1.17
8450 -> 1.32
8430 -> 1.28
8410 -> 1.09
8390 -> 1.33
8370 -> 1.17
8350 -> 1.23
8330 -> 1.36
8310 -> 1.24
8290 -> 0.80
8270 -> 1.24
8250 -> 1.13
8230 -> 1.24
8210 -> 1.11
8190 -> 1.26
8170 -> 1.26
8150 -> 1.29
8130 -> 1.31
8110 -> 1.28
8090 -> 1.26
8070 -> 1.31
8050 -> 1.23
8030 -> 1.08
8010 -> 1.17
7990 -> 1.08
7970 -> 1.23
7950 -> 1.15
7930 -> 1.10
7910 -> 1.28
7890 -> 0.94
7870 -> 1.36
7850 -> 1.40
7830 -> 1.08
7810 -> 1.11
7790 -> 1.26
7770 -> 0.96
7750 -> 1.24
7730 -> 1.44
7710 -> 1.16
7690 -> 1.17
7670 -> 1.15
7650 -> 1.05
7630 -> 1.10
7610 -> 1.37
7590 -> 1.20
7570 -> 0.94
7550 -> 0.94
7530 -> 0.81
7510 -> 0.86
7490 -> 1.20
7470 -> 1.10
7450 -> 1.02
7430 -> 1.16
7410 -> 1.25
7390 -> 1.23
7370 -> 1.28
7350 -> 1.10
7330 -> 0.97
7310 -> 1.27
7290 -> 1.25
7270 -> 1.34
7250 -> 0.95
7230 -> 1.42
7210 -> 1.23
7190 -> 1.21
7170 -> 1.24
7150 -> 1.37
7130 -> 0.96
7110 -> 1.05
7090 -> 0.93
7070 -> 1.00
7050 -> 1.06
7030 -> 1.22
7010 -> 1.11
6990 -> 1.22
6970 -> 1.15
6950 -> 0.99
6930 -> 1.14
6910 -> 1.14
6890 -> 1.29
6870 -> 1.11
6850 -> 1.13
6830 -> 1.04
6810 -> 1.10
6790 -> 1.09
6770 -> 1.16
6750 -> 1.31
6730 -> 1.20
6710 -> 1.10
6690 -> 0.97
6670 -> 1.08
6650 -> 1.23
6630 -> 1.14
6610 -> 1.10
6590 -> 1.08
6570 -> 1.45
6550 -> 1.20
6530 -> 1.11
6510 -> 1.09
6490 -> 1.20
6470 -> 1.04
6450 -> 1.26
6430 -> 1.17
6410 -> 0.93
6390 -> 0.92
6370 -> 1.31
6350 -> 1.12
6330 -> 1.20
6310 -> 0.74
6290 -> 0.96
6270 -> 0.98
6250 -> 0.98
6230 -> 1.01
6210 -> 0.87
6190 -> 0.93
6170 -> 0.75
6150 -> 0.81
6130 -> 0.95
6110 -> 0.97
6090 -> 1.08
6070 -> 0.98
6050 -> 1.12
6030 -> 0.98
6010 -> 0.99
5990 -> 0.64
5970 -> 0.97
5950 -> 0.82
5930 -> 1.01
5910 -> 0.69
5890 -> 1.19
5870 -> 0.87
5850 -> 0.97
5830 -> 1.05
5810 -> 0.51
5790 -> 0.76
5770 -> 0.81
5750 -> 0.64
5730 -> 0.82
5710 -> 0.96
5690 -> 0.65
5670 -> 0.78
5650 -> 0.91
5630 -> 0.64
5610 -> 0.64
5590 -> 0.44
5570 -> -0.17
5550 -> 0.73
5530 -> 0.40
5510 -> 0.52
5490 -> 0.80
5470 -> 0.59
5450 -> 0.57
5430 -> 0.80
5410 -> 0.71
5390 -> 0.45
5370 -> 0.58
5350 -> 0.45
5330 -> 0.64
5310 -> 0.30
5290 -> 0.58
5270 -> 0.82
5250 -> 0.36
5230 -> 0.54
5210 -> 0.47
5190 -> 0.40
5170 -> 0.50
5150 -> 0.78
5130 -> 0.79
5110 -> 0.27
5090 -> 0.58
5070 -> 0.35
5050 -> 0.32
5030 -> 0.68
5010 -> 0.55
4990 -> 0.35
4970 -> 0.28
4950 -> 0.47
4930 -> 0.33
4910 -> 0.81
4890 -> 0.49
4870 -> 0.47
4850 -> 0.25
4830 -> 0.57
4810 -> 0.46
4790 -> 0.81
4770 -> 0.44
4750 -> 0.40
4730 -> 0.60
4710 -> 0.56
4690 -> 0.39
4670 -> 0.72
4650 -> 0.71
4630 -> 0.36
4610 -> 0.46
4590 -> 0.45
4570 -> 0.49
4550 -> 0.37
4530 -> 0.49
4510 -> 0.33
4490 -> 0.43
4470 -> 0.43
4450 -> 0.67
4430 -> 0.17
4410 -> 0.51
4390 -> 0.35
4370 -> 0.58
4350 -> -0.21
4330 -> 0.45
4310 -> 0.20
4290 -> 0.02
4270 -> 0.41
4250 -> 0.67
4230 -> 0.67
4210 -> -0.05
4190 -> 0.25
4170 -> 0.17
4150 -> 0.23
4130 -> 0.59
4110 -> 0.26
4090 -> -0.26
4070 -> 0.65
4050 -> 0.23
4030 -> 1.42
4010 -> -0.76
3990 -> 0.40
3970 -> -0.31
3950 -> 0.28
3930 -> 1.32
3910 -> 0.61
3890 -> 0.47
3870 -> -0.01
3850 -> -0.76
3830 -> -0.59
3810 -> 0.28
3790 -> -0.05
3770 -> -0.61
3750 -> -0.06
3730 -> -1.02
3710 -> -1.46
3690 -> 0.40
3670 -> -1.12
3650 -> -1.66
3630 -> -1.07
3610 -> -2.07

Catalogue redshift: 0.46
